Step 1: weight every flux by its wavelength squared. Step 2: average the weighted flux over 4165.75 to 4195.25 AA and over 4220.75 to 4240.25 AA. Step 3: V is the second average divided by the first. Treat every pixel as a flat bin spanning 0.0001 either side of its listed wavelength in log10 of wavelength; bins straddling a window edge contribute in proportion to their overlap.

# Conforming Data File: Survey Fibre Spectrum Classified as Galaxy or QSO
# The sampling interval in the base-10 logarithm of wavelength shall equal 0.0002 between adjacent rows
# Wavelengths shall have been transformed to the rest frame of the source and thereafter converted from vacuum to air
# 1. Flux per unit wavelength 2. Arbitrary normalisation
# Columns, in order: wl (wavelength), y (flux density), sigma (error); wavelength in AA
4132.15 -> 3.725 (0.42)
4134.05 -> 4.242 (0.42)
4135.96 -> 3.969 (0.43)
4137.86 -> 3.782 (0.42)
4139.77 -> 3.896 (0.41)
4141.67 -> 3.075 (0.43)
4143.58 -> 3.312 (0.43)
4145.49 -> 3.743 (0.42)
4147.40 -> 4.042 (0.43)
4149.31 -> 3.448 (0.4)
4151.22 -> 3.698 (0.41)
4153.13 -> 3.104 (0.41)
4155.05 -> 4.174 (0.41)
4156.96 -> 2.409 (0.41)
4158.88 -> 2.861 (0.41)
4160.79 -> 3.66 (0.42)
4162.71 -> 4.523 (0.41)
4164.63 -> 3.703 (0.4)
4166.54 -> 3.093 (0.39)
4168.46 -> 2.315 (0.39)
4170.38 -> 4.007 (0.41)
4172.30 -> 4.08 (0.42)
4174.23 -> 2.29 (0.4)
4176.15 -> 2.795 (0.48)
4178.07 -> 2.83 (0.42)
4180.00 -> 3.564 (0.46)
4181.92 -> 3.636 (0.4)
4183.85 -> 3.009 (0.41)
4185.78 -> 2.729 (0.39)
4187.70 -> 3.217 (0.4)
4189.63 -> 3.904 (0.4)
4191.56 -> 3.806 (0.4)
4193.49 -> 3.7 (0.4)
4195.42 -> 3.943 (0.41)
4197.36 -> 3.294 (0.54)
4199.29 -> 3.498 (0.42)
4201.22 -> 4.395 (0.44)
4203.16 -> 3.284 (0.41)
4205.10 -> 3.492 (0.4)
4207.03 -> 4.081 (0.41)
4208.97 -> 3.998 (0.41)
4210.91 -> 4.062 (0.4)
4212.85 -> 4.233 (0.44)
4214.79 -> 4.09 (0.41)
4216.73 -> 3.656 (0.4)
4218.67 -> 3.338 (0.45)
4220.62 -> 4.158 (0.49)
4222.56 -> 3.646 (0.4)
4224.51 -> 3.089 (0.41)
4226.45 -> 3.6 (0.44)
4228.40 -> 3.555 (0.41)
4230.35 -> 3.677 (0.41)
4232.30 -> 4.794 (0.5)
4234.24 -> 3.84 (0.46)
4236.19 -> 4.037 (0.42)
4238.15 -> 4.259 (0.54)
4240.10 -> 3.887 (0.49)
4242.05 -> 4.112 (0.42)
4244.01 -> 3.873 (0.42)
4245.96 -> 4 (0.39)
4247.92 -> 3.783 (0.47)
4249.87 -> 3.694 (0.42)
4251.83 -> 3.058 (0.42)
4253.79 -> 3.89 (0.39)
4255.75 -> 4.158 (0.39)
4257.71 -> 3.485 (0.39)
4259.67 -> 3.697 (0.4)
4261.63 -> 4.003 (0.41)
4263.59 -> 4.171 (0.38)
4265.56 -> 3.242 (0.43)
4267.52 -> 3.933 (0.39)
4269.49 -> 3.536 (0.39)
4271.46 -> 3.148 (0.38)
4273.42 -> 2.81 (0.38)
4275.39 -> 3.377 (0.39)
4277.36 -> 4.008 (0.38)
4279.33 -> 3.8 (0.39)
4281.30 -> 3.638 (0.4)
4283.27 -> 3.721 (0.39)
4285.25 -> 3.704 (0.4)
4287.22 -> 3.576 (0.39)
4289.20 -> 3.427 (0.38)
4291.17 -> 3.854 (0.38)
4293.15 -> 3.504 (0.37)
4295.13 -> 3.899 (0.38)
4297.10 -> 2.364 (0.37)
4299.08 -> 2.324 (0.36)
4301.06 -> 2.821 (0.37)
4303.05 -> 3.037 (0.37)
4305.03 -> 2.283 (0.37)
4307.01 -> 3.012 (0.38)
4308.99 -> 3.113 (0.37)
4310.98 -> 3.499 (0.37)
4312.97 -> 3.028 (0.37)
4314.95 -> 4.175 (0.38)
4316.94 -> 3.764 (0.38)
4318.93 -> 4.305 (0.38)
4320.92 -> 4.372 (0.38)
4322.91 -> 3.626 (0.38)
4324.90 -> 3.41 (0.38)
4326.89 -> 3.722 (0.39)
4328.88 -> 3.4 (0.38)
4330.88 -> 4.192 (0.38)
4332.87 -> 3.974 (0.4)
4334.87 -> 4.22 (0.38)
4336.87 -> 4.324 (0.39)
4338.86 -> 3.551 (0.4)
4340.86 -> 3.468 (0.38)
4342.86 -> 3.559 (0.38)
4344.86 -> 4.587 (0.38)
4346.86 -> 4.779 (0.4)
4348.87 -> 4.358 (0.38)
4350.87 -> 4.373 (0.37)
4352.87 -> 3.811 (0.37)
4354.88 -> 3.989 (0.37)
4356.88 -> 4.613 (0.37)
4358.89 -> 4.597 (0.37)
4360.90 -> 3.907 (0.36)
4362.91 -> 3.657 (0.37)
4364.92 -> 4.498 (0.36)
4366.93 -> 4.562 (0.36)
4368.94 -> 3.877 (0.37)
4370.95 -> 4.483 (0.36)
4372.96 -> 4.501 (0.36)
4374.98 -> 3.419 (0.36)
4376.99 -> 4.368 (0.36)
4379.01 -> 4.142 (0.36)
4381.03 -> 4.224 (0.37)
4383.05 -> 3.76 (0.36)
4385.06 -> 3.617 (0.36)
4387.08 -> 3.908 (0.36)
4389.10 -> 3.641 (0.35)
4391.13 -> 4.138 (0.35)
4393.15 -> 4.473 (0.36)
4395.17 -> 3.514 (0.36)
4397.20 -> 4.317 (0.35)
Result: 1.2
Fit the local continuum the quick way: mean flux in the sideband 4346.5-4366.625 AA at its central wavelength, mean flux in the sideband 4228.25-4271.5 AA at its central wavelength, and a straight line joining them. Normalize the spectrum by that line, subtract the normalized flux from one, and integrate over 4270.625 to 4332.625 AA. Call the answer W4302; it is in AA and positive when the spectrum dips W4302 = 8.9 AA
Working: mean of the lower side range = 3.84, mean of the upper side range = 4.25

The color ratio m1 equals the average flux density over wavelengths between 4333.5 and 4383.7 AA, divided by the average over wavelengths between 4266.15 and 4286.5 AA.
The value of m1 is 1.16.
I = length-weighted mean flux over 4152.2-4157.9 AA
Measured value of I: 3.23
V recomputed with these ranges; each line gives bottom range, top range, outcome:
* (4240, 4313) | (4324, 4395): 1.21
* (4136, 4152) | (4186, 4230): 1.05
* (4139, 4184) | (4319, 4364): 1.29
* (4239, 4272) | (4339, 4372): 1.17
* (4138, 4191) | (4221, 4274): 1.15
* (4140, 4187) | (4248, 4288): 1.14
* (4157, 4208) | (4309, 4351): 1.22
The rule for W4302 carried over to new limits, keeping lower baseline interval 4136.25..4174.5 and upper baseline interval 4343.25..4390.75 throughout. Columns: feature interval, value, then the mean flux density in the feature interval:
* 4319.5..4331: 0.7 AA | 3.78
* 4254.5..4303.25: 4.7 AA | 3.5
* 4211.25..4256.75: -1.4 AA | 3.85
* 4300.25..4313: 3.2 AA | 2.97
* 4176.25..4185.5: 1.0 AA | 3.18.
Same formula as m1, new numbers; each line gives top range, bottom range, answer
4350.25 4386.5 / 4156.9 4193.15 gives 1.25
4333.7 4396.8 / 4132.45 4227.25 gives 1.15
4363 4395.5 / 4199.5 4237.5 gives 1.06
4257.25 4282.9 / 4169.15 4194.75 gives 1.08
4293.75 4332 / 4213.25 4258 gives 0.89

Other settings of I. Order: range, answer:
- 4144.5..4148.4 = 3.88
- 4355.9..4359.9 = 4.6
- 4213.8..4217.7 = 3.88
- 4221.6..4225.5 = 3.37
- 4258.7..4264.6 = 3.95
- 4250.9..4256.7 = 3.7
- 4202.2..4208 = 3.62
